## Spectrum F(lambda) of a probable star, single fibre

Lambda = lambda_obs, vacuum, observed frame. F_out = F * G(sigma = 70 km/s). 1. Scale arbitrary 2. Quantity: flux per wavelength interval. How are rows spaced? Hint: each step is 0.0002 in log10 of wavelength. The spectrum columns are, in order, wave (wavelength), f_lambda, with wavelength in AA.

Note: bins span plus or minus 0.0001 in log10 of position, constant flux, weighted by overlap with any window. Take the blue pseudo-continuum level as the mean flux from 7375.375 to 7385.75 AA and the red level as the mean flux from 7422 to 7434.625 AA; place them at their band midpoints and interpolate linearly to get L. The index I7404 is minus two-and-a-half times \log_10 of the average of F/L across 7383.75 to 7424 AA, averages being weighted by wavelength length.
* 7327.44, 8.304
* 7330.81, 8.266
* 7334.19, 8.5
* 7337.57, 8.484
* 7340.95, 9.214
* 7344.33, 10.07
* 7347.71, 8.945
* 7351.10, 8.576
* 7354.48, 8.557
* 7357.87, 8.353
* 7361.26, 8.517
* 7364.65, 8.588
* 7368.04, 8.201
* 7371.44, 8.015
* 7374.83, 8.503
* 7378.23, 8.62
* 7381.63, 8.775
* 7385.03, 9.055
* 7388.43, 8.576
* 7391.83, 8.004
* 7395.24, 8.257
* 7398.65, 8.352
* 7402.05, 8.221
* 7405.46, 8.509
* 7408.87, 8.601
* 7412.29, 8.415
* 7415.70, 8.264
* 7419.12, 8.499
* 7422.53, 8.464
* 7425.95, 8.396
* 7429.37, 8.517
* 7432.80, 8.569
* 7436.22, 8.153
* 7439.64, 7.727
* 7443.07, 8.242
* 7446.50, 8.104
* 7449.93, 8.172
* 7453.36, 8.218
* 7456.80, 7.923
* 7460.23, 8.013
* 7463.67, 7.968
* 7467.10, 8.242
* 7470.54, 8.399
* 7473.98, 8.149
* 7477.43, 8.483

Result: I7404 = 0.02 mag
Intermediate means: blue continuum 8.76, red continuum 8.48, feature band 8.43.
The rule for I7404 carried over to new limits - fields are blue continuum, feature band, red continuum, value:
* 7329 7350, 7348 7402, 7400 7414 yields 0.024 mag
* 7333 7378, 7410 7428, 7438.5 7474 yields -0.014 mag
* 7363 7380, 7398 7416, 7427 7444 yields -0.013 mag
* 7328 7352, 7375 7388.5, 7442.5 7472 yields -0.019 mag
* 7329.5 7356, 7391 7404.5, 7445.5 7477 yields 0.036 mag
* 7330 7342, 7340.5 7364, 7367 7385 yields -0.038 mag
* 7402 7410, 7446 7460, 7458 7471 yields 0.014 mag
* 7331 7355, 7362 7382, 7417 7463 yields 0.032 mag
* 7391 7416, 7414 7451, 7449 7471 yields -0.007 mag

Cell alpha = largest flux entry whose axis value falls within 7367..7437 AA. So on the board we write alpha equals 9.055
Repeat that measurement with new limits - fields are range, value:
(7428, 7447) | 8.569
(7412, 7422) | 8.499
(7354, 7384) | 8.775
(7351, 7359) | 8.576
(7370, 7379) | 8.62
